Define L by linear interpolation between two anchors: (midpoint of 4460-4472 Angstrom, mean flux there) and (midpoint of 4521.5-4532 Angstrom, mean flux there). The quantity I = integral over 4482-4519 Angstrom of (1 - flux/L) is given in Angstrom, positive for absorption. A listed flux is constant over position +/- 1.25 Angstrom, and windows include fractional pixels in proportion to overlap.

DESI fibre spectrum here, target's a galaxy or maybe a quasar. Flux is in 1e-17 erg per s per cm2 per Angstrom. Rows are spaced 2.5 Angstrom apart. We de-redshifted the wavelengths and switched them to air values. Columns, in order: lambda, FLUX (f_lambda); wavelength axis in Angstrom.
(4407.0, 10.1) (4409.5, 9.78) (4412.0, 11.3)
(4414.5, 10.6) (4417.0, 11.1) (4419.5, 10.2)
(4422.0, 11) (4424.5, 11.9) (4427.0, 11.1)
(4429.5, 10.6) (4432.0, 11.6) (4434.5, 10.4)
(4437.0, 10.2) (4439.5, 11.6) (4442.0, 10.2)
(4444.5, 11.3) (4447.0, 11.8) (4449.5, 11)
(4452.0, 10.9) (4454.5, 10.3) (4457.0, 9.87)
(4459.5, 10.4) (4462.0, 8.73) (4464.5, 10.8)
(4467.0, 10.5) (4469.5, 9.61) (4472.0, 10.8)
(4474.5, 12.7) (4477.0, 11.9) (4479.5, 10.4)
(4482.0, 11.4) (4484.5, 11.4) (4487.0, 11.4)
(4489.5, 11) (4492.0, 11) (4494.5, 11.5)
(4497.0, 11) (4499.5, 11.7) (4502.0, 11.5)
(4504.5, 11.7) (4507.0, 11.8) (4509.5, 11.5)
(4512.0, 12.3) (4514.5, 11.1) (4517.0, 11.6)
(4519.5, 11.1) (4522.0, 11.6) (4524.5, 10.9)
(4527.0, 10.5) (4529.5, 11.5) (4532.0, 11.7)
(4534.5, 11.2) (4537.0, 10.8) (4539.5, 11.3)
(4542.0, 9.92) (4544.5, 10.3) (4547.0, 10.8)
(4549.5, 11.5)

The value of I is -2.7 Angstrom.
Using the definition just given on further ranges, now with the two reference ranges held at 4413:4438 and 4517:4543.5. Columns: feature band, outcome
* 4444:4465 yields 0.77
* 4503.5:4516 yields -0.73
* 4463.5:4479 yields -0.08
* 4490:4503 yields -0.36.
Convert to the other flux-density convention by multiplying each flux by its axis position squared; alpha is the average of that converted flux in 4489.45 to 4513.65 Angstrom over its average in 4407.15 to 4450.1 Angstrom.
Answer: 1.09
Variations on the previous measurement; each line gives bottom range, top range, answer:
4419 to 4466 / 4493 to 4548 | 1.08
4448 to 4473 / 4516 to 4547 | 1.10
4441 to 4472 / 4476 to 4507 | 1.10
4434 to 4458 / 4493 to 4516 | 1.10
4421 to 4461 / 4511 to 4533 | 1.08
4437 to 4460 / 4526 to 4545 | 1.05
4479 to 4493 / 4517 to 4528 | 1.01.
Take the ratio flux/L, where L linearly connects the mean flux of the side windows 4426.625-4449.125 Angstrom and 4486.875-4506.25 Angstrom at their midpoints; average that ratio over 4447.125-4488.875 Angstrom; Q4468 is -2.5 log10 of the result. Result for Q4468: 0.04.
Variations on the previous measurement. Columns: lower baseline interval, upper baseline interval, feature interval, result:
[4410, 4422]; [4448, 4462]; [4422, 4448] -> -0.050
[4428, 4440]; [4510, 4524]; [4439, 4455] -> -0.008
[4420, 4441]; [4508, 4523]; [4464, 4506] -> 0.014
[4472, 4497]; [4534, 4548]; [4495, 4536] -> -0.041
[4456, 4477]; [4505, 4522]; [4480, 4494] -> -0.022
